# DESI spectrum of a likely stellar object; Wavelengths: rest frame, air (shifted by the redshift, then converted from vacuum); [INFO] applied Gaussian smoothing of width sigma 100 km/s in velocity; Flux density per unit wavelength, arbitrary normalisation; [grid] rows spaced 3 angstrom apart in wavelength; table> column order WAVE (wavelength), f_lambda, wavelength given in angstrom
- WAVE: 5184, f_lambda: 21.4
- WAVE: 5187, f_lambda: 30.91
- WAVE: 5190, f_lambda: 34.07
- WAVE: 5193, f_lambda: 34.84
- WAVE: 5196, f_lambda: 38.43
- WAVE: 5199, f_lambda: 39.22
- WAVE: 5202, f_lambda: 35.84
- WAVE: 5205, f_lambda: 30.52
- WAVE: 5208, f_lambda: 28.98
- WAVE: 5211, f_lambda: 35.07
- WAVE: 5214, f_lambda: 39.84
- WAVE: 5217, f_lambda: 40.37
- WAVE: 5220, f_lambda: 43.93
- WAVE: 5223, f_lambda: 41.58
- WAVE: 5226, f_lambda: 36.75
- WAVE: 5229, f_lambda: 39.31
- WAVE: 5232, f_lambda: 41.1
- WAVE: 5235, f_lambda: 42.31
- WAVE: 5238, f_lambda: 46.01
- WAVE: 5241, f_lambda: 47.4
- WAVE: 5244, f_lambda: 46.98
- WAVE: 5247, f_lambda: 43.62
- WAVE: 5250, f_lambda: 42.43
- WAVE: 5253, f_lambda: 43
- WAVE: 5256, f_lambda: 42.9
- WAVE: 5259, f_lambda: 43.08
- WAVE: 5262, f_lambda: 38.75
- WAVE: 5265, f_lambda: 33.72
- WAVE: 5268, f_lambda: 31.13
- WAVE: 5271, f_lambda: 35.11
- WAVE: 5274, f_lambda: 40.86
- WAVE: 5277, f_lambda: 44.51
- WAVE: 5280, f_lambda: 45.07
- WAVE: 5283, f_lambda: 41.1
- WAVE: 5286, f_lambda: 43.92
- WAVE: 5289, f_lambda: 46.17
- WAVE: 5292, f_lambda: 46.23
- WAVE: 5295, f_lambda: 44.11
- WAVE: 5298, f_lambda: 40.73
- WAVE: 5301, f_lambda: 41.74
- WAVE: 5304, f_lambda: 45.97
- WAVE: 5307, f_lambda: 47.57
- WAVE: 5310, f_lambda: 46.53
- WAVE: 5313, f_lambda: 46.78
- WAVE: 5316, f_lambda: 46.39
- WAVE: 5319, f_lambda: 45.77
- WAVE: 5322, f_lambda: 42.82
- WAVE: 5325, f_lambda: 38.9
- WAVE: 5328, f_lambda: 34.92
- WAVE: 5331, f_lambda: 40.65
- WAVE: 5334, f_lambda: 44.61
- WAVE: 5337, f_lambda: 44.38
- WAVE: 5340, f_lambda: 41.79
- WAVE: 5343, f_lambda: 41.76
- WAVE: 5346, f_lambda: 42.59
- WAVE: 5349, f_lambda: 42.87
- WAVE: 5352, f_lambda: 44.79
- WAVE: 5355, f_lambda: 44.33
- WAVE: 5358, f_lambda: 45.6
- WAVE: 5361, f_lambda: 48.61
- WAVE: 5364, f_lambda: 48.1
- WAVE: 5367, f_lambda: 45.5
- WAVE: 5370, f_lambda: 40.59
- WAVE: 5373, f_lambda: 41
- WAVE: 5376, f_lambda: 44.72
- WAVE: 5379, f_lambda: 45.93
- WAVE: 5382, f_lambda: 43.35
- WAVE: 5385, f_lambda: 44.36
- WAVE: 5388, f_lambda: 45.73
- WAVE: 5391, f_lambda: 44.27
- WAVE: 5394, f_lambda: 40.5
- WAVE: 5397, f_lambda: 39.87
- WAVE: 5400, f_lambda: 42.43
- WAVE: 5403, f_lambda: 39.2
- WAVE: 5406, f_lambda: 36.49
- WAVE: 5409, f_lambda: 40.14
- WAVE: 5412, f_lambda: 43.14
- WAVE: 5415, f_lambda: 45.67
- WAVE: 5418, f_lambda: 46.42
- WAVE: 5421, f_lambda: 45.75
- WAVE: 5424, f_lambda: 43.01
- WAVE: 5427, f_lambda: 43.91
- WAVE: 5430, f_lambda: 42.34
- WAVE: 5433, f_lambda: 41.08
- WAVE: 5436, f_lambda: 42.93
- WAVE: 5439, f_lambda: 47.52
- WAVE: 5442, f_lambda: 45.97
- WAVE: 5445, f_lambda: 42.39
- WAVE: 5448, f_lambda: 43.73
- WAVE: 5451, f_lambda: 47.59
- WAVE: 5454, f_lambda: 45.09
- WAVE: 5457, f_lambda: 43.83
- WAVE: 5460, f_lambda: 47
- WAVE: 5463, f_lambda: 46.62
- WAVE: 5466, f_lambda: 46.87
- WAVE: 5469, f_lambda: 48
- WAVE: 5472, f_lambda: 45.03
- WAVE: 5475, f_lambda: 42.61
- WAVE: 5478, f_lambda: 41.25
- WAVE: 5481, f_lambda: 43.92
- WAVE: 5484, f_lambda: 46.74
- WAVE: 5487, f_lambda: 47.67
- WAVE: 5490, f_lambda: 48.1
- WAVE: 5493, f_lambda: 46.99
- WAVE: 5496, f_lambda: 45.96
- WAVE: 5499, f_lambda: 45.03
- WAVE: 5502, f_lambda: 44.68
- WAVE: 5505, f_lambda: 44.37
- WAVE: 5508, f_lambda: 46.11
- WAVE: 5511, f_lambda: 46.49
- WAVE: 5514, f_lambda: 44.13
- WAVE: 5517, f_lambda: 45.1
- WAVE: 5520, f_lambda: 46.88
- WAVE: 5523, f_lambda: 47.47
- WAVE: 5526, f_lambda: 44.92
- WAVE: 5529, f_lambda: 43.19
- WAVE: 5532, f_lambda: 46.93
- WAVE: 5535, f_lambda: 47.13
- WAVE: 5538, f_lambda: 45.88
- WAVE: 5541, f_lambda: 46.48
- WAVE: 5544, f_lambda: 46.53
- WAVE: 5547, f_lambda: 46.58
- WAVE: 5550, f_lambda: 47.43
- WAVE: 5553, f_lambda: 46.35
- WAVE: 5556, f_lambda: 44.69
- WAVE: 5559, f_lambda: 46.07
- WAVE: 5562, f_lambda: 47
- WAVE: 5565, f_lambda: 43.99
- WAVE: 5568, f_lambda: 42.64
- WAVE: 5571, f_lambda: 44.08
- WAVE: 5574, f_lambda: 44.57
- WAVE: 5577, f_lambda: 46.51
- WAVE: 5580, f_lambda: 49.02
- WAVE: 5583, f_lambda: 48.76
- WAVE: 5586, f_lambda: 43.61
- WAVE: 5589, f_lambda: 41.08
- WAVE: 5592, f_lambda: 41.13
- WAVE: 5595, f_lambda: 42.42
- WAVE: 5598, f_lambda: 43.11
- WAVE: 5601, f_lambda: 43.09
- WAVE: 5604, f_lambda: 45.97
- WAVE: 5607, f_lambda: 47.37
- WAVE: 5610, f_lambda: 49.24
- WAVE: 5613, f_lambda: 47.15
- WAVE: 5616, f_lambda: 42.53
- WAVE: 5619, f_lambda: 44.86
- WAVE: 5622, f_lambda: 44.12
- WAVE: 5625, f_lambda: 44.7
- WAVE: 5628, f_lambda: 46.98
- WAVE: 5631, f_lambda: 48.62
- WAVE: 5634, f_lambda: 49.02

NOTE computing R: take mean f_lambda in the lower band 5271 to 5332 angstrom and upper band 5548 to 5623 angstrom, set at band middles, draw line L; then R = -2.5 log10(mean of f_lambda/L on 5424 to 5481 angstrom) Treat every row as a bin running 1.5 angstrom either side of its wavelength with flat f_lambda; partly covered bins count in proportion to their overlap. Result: -0.008 mag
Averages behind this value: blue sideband 43.4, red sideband 45.1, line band 44.6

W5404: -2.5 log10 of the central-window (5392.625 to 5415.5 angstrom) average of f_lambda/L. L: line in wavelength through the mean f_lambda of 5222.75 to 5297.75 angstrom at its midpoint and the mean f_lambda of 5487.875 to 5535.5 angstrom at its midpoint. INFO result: 0.09 mag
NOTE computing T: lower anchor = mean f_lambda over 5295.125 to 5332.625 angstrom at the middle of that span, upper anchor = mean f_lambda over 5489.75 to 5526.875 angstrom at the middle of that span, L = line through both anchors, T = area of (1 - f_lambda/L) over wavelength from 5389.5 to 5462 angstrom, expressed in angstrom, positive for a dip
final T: 2.22 angstrom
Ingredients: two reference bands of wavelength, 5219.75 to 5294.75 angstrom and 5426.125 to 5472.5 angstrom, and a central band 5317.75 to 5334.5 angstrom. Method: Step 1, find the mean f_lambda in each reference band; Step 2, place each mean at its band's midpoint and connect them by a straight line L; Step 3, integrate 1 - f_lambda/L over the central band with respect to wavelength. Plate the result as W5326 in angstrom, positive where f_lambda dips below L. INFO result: 0.8 angstrom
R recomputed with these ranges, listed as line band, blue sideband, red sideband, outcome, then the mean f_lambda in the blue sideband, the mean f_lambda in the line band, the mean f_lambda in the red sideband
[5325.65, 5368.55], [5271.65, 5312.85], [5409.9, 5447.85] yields 0.01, 44.1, 43.5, 44.1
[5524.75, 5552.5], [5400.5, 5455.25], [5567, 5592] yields -0.04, 43.4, 46.1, 44.8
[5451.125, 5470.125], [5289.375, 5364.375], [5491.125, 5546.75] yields -0.02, 43.9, 46.3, 45.8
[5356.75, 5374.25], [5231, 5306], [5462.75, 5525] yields -0.03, 42.4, 44.9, 45.7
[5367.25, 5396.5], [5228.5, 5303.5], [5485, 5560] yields 0.01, 42.1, 43.4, 46.1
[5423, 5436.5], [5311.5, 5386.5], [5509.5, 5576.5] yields 0.05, 43.6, 42.6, 45.7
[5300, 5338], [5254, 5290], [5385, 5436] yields -0.06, 40.5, 43.6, 42.6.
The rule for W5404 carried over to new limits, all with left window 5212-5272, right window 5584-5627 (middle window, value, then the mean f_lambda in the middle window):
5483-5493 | -0.10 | 47.5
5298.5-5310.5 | -0.09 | 45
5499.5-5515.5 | -0.04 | 45.1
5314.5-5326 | -0.05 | 43.7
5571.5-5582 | -0.06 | 46.5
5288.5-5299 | -0.07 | 44.3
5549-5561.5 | -0.05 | 46.2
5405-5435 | -0.01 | 42.9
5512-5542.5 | -0.05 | 45.8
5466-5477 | -0.05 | 45.3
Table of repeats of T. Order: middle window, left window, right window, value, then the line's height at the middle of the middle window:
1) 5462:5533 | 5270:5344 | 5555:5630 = -1.9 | 44.4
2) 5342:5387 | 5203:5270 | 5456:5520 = -1.6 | 42.8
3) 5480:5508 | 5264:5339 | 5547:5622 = -1.1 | 44.3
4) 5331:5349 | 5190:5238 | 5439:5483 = -0.5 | 41.6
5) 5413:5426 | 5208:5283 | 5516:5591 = -0.5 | 43.6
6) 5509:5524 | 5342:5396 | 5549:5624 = -0.4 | 44.8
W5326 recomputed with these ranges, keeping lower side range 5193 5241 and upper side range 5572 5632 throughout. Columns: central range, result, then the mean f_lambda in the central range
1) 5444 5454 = -0.49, 44.8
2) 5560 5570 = 0.00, 44.6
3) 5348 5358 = -0.79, 44.3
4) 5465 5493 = -1.61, 45.6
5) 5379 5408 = -0.19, 42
